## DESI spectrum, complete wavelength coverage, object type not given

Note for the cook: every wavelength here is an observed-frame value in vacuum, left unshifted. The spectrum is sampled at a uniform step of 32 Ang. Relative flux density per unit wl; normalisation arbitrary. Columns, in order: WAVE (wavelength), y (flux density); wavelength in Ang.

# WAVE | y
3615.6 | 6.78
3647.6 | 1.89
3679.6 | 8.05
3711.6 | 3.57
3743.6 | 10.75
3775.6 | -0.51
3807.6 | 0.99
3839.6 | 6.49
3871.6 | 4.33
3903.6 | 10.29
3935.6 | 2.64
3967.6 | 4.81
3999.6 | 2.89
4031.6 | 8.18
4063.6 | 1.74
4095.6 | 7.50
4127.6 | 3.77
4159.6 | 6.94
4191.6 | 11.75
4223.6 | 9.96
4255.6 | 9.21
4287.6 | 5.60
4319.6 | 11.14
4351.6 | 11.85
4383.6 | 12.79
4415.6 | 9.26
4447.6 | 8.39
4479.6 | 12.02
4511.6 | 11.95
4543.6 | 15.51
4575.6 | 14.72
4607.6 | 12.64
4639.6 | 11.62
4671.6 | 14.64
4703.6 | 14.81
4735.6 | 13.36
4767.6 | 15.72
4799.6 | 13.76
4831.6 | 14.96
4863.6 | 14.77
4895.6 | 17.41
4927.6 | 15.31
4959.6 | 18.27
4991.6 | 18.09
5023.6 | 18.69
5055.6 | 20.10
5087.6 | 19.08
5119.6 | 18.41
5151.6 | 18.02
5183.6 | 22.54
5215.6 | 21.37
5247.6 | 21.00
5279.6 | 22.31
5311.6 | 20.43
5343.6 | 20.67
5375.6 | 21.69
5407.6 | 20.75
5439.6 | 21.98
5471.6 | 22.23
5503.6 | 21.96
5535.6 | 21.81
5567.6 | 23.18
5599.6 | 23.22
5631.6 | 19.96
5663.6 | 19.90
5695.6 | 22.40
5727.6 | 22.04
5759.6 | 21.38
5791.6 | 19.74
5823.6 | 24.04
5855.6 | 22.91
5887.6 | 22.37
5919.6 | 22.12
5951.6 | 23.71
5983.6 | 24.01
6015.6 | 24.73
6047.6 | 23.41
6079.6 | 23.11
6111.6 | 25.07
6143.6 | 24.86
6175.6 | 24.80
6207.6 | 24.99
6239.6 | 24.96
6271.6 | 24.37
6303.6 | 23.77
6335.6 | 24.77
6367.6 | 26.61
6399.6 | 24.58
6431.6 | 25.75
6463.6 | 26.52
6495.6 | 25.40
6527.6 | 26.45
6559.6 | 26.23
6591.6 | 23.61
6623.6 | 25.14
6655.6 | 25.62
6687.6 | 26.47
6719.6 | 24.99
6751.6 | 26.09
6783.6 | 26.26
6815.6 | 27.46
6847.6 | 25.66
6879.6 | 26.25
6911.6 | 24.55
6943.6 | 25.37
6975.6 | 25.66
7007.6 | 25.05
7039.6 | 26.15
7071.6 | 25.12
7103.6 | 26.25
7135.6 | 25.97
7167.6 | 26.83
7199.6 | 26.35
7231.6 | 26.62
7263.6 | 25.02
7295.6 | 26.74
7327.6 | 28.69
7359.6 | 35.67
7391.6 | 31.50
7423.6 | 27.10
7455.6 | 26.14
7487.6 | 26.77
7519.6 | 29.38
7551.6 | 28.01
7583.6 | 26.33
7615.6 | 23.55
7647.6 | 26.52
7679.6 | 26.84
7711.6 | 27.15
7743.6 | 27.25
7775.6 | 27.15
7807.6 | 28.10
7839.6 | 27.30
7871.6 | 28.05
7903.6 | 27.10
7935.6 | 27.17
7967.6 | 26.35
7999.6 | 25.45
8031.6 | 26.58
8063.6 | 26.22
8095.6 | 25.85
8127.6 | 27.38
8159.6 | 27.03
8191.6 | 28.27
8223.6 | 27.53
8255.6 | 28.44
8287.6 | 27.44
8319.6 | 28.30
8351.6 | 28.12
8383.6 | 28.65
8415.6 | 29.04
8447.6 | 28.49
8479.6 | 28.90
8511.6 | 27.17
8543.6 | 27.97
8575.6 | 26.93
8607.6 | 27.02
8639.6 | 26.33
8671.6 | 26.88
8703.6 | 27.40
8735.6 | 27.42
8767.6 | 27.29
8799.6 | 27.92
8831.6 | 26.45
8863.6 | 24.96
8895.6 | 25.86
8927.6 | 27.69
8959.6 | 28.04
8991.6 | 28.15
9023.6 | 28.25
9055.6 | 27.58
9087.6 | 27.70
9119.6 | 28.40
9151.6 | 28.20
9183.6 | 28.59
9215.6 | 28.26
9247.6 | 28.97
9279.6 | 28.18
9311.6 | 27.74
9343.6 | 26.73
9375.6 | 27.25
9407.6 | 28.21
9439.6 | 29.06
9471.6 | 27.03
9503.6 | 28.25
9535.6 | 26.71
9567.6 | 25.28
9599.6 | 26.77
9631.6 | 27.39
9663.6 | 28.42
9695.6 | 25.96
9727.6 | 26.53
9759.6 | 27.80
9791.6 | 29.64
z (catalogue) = 0.120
